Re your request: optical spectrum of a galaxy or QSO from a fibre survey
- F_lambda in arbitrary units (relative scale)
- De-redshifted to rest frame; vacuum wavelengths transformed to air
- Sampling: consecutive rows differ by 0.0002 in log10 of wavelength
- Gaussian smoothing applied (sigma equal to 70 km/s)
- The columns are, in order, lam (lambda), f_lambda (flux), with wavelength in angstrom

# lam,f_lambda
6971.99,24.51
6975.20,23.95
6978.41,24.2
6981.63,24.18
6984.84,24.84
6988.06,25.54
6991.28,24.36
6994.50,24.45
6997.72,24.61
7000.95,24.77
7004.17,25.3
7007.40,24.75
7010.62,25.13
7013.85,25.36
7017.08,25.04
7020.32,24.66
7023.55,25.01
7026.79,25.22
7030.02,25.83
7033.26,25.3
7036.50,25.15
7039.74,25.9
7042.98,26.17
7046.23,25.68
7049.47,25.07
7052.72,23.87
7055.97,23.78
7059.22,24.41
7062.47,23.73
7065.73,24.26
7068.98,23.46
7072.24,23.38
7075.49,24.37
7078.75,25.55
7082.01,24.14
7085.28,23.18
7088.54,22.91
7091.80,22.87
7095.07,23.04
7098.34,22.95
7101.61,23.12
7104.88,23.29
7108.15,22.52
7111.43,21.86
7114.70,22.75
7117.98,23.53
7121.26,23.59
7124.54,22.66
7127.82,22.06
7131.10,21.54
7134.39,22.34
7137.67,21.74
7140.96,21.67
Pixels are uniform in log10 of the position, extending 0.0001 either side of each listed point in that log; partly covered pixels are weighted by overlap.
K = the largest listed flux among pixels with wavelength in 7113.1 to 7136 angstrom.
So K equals 23.59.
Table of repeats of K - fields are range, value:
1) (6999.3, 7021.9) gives 25.36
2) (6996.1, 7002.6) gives 24.77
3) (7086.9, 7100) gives 23.04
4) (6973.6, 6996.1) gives 25.54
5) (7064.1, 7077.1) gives 24.37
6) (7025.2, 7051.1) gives 26.17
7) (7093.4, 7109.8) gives 23.29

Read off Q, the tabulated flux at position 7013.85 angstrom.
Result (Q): 25.36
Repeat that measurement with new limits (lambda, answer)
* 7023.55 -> 25.01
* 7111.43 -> 21.86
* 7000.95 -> 24.77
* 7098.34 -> 22.95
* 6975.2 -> 23.95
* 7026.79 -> 25.22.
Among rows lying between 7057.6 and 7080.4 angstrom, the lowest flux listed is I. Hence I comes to 23.38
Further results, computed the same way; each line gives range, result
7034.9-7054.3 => 23.87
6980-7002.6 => 24.18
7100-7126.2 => 21.86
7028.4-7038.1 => 25.15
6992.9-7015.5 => 24.45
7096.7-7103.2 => 22.95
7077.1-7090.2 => 22.91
